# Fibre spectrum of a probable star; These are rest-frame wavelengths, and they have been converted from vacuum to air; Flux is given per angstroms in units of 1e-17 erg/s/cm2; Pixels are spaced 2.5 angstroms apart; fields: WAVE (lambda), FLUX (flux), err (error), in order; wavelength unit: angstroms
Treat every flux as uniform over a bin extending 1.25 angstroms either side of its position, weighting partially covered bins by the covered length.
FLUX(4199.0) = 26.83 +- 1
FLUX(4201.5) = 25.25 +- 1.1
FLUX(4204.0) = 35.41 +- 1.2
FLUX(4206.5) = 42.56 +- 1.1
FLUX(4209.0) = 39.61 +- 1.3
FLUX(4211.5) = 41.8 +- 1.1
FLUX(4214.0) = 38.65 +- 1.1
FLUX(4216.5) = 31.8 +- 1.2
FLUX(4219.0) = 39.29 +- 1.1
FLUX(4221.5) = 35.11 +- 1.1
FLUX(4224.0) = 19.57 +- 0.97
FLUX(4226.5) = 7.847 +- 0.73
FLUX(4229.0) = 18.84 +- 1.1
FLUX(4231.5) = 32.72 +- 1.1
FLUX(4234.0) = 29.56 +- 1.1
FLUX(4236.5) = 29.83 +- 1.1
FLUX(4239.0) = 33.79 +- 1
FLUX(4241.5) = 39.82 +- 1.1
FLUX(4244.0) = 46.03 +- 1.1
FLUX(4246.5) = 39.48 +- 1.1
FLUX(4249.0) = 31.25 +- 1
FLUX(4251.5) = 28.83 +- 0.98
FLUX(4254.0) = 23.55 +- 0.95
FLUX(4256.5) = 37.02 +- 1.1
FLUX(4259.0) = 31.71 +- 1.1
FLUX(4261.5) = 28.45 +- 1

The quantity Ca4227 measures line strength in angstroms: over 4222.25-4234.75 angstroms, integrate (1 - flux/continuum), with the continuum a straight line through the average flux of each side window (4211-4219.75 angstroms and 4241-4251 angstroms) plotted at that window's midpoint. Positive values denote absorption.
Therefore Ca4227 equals 5.26 angstroms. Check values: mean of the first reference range 37.5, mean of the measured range 21.9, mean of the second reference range 38.3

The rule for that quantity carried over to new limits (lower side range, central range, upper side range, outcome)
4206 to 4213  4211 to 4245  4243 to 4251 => 6.88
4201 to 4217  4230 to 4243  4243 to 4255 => 0.63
